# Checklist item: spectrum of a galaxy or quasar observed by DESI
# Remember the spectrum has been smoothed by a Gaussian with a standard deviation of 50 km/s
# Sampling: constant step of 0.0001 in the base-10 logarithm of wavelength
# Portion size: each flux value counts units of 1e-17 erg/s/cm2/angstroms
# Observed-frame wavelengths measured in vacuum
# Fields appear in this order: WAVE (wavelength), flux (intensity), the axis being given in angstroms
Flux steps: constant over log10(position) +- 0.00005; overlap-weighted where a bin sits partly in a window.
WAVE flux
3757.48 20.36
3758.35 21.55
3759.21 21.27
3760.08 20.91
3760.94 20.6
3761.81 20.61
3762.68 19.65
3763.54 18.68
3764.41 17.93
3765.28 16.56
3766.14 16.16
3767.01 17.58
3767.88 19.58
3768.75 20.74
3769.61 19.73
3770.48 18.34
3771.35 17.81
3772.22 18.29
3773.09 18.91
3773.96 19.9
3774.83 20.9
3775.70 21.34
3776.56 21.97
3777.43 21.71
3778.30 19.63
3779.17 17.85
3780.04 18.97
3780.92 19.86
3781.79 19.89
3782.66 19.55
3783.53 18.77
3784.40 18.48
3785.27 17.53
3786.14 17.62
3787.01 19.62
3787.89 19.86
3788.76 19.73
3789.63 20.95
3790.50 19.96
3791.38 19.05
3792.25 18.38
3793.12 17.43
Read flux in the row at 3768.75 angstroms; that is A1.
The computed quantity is 20.74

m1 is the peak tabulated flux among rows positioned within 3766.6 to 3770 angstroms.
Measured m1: 20.74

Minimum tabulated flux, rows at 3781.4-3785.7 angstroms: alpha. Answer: 17.53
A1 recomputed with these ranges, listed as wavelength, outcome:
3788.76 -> 19.73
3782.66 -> 19.55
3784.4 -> 18.48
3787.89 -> 19.86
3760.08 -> 20.91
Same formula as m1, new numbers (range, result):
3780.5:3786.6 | 19.89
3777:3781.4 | 21.71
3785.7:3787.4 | 19.62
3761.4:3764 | 20.61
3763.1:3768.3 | 19.58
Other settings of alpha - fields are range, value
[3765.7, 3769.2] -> 16.16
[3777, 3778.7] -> 19.63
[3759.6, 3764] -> 18.68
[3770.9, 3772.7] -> 17.81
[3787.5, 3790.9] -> 19.73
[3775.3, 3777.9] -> 21.34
